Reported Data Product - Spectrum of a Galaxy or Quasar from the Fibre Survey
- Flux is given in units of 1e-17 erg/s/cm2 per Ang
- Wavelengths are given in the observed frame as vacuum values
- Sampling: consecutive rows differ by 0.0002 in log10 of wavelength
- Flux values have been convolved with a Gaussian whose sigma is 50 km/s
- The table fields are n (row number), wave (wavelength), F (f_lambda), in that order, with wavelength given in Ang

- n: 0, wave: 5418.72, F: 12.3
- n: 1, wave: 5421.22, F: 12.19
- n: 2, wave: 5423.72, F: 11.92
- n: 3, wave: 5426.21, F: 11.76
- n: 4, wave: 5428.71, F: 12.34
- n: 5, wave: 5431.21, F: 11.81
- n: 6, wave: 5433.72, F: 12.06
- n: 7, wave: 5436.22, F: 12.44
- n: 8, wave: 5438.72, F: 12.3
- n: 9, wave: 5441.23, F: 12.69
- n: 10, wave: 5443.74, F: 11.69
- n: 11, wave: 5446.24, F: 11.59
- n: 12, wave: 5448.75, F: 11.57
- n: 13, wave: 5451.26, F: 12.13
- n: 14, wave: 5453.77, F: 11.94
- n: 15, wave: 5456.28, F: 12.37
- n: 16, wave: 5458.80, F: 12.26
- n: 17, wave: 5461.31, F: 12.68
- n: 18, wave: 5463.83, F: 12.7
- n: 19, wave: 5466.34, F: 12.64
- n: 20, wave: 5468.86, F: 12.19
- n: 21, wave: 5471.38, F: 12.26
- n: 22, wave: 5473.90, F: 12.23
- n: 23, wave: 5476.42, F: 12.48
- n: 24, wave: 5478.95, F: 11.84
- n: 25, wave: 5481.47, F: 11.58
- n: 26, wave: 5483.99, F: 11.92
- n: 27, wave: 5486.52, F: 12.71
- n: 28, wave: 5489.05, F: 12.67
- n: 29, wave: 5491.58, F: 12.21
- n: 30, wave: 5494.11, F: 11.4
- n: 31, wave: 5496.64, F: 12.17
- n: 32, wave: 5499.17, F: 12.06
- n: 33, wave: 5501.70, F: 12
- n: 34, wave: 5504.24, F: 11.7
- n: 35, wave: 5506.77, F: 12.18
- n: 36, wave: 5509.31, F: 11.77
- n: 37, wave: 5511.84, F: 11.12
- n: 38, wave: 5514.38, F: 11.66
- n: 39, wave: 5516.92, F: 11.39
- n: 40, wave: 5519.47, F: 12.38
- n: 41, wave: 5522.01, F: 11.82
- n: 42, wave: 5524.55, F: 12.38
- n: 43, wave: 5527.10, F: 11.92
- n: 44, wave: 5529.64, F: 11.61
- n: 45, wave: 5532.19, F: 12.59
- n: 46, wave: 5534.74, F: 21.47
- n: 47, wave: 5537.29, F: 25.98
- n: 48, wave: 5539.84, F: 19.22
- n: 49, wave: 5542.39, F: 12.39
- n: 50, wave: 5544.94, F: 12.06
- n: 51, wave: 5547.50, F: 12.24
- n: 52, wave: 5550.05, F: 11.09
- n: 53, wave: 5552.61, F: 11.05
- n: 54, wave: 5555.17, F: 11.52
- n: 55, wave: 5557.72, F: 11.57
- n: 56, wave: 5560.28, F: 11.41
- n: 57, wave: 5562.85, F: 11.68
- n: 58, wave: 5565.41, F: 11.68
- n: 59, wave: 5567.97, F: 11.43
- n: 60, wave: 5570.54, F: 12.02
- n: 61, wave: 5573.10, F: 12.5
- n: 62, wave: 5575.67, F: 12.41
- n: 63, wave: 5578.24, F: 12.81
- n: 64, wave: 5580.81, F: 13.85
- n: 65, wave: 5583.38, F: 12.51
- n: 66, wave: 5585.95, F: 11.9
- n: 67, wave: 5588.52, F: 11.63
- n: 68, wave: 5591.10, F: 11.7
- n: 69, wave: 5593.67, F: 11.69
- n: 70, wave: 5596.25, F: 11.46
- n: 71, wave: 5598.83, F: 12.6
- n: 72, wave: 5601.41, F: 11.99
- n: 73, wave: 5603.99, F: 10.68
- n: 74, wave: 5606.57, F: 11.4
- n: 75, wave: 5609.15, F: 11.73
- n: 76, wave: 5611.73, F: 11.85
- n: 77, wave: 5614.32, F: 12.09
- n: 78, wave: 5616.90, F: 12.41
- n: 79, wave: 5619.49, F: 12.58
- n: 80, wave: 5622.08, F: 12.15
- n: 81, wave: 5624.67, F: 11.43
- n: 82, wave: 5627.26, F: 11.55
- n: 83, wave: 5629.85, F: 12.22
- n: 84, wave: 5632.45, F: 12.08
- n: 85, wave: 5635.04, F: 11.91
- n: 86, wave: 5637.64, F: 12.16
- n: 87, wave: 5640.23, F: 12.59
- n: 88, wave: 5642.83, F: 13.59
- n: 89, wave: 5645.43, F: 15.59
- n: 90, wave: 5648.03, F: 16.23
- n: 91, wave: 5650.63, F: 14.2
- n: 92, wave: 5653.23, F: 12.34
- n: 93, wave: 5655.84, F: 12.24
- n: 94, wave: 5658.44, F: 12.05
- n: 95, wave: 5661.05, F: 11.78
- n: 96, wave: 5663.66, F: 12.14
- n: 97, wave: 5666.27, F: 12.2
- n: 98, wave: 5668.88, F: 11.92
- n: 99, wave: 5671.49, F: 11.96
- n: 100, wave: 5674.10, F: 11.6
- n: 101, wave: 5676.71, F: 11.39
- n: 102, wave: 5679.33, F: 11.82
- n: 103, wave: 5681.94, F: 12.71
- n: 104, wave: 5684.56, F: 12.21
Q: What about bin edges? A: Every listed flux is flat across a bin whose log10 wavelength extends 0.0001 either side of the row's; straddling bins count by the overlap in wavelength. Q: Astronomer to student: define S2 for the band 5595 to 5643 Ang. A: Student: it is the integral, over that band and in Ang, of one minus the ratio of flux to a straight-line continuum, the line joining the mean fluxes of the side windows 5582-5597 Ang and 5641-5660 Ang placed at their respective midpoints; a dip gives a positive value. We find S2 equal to 2.8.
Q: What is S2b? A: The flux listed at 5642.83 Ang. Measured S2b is 13.59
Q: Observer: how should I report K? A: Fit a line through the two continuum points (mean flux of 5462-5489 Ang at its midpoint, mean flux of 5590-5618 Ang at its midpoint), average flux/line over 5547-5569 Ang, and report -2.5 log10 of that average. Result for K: 0.043 mag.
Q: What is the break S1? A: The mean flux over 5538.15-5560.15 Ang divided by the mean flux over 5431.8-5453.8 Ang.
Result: 1.1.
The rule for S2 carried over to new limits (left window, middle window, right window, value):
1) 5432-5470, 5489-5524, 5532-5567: 3.6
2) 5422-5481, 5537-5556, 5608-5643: -2.8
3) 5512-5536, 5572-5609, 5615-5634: 0.9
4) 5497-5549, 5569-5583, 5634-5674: 0.6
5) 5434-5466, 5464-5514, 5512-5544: 4.6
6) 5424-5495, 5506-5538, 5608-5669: -3.2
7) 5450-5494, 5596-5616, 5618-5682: 1.1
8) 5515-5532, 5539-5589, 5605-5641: -1.4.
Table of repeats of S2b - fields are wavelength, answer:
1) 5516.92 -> 11.39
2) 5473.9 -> 12.23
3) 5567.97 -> 11.43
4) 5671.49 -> 11.96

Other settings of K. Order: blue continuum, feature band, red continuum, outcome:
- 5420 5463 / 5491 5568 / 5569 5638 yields -0.067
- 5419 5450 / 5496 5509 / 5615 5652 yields 0.030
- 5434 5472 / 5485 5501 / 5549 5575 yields -0.017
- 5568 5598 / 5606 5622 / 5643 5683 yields 0.030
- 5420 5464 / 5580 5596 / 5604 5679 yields 0.017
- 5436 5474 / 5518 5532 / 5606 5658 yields 0.029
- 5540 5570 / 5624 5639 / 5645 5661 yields 0.109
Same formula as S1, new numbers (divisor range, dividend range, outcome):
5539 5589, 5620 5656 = 1.05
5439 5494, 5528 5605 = 1.06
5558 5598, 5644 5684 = 1.05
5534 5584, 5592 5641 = 0.88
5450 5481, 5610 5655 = 1.04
